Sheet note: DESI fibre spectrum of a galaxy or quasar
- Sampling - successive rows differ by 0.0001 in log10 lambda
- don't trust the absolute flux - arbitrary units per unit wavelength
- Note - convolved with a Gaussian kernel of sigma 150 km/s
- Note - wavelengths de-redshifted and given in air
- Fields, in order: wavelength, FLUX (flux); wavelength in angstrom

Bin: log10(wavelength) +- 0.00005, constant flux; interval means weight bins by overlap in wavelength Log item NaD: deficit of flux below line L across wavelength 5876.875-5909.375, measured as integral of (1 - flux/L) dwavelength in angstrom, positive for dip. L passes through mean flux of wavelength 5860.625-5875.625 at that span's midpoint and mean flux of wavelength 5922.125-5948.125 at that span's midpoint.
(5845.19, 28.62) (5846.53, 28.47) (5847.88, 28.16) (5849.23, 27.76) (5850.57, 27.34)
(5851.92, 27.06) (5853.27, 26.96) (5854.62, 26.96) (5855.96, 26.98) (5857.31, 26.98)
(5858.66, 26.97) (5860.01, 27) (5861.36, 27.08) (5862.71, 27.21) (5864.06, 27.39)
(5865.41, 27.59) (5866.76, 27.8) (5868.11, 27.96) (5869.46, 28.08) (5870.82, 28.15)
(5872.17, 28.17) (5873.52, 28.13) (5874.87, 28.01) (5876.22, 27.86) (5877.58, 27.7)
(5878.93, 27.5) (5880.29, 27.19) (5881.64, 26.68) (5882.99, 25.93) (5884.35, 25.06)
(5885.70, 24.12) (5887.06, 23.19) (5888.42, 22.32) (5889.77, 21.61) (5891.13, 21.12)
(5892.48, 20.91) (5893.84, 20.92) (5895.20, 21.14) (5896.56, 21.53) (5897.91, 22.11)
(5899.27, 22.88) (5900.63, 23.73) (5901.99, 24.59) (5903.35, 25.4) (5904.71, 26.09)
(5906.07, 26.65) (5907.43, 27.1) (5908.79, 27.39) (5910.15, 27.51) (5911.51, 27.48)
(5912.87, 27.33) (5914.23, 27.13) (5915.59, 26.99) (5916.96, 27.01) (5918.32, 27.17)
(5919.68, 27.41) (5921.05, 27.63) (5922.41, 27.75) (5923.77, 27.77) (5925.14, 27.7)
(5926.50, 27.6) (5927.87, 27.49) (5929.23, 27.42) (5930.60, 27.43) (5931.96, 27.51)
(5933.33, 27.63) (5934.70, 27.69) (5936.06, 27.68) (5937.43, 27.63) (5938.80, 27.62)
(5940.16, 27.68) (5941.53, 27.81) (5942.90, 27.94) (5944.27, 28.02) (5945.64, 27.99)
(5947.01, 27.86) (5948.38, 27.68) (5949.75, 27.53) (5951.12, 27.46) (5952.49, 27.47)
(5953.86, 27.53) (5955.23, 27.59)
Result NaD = 4.06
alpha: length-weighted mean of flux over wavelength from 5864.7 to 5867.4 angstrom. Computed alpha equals 27.7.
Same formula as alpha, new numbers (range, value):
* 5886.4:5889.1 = 22.8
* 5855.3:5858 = 27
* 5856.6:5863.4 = 27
